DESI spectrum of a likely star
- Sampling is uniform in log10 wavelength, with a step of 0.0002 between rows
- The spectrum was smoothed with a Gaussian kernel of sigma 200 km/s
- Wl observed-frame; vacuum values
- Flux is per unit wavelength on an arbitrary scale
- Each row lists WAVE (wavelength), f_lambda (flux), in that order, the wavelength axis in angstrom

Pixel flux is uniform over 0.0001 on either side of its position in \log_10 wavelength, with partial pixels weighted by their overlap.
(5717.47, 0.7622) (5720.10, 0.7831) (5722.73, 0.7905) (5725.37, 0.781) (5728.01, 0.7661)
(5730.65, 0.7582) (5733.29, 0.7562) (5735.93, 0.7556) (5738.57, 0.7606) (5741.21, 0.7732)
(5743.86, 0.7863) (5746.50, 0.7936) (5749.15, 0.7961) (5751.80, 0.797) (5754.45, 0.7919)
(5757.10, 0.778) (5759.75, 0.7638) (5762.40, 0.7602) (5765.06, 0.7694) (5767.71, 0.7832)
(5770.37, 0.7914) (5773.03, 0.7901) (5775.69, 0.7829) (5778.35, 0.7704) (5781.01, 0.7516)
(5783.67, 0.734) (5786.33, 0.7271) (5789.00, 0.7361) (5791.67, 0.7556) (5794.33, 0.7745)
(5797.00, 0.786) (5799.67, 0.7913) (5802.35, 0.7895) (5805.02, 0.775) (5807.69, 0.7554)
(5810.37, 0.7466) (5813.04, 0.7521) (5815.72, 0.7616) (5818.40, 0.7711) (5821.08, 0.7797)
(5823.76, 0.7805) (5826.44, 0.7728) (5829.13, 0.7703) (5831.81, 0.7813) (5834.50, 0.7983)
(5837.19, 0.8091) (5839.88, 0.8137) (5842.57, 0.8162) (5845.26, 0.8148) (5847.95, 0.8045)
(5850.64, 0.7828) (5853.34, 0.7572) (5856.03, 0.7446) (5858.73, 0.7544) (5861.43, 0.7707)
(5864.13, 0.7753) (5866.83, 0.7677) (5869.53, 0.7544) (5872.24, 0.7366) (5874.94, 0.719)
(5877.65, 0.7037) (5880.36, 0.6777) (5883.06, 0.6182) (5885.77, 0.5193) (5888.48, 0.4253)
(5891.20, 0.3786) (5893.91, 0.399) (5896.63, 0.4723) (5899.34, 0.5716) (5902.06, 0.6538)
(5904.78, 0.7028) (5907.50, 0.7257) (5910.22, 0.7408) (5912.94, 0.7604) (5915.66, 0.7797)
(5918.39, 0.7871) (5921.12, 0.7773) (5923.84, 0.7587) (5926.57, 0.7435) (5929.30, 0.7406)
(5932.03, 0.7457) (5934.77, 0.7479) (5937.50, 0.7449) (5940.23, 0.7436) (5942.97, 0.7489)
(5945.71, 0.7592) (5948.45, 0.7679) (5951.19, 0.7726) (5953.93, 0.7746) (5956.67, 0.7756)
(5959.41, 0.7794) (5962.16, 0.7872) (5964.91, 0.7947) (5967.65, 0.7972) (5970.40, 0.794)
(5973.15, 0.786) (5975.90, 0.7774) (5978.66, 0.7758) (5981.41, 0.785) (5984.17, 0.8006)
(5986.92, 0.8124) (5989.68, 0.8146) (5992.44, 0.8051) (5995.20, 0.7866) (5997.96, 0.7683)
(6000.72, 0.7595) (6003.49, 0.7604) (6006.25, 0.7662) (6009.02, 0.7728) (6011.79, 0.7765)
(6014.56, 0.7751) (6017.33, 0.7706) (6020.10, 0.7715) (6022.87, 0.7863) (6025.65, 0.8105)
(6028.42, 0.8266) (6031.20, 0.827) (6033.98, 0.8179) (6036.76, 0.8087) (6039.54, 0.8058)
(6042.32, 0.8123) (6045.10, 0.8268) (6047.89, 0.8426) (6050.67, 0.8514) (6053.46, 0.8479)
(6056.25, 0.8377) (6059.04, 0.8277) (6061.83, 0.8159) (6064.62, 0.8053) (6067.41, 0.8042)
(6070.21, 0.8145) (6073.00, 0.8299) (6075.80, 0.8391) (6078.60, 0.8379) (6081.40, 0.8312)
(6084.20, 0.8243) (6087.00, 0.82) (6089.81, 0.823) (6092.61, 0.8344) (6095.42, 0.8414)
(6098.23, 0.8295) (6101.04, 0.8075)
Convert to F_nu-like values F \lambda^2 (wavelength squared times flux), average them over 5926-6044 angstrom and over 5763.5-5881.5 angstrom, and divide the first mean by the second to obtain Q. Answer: 1.1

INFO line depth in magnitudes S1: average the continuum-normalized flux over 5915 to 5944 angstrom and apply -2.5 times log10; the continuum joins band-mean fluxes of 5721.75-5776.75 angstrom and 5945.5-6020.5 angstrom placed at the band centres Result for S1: 0.04 mag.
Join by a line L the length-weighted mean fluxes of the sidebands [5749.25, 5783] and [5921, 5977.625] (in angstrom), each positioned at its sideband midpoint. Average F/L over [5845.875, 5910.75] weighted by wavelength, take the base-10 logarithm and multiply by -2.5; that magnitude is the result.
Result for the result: 0.16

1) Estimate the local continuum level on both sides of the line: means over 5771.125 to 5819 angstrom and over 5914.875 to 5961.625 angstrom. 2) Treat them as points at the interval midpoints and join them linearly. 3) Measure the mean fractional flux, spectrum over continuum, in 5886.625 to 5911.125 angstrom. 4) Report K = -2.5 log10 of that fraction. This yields 0.337 mag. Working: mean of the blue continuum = 0.764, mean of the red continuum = 0.762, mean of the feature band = 0.559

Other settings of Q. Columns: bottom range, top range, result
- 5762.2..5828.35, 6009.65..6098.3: 1.16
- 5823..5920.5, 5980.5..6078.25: 1.20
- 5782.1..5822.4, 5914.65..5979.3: 1.06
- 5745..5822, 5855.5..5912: 0.87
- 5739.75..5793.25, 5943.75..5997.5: 1.09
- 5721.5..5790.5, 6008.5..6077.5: 1.16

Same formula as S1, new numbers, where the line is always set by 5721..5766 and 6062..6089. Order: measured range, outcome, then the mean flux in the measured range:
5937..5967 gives 0.05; 0.77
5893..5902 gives 0.49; 0.51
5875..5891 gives 0.34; 0.584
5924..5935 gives 0.08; 0.745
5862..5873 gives 0.05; 0.76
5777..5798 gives 0.04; 0.754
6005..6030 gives 0.04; 0.784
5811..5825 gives 0.02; 0.768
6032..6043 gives 0.01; 0.812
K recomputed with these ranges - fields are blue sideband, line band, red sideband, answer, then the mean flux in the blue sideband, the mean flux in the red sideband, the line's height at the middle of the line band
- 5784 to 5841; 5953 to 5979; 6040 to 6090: 0.028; 0.772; 0.827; 0.805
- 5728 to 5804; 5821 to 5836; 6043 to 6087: 0.004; 0.771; 0.829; 0.783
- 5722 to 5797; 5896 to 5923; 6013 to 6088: 0.131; 0.771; 0.817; 0.795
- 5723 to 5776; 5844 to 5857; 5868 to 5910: -0.193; 0.777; 0.608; 0.655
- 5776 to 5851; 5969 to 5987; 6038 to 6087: 0.028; 0.775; 0.827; 0.809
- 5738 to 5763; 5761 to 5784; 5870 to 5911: -0.026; 0.781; 0.604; 0.754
